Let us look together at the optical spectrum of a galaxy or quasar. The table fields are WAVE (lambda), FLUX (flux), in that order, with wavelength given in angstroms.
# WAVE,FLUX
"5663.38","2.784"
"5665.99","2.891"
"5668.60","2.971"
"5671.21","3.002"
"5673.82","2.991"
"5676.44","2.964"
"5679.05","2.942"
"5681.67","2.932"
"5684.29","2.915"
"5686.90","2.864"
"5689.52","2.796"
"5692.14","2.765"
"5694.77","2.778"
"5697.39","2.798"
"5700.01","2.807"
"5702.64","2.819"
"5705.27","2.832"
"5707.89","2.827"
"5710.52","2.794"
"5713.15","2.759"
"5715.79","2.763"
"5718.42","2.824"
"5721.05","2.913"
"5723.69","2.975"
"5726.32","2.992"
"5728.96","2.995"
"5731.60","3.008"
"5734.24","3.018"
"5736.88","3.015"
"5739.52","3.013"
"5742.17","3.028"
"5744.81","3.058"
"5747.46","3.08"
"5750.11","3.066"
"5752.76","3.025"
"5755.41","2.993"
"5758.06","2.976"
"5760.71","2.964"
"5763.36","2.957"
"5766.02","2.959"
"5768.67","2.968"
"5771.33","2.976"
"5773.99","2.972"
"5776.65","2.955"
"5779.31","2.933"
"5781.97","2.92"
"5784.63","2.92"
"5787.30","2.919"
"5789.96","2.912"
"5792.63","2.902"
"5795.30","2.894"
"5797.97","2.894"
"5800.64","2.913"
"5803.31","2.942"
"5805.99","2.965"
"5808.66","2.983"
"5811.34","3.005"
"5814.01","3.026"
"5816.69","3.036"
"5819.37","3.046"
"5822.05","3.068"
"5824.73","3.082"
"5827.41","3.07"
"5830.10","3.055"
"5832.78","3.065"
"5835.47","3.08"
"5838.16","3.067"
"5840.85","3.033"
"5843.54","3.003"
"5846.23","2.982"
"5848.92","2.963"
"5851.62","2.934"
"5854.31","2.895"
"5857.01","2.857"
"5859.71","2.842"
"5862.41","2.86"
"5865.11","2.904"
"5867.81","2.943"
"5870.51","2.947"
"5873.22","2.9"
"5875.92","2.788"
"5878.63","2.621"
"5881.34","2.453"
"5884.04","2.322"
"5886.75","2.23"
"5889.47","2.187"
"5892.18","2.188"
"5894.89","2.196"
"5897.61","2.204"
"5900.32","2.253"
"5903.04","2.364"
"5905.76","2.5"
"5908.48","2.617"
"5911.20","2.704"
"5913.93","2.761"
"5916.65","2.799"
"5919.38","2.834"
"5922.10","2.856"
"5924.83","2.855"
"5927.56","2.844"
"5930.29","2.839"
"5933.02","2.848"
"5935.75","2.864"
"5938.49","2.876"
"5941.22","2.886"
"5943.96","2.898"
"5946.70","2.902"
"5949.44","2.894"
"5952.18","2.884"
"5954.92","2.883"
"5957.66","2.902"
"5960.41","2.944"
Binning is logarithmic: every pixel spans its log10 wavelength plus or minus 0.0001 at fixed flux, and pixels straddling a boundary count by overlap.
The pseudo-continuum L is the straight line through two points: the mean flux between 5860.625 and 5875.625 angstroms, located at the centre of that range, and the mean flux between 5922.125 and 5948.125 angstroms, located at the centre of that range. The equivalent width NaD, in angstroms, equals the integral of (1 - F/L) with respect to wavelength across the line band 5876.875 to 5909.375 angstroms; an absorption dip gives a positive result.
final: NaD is 6.1 angstroms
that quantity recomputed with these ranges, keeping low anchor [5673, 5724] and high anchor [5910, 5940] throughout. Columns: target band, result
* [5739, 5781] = -2.24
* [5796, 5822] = -1.31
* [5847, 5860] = -0.33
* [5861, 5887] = 1.06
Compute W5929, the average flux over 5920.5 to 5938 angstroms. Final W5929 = 2.85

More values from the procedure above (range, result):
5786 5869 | 2.97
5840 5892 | 2.76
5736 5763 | 3.02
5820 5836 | 3.07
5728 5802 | 2.97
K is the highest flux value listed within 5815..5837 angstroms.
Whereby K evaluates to 3.082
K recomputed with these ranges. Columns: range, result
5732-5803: 3.08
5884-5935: 2.856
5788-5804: 2.942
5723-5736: 3.018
